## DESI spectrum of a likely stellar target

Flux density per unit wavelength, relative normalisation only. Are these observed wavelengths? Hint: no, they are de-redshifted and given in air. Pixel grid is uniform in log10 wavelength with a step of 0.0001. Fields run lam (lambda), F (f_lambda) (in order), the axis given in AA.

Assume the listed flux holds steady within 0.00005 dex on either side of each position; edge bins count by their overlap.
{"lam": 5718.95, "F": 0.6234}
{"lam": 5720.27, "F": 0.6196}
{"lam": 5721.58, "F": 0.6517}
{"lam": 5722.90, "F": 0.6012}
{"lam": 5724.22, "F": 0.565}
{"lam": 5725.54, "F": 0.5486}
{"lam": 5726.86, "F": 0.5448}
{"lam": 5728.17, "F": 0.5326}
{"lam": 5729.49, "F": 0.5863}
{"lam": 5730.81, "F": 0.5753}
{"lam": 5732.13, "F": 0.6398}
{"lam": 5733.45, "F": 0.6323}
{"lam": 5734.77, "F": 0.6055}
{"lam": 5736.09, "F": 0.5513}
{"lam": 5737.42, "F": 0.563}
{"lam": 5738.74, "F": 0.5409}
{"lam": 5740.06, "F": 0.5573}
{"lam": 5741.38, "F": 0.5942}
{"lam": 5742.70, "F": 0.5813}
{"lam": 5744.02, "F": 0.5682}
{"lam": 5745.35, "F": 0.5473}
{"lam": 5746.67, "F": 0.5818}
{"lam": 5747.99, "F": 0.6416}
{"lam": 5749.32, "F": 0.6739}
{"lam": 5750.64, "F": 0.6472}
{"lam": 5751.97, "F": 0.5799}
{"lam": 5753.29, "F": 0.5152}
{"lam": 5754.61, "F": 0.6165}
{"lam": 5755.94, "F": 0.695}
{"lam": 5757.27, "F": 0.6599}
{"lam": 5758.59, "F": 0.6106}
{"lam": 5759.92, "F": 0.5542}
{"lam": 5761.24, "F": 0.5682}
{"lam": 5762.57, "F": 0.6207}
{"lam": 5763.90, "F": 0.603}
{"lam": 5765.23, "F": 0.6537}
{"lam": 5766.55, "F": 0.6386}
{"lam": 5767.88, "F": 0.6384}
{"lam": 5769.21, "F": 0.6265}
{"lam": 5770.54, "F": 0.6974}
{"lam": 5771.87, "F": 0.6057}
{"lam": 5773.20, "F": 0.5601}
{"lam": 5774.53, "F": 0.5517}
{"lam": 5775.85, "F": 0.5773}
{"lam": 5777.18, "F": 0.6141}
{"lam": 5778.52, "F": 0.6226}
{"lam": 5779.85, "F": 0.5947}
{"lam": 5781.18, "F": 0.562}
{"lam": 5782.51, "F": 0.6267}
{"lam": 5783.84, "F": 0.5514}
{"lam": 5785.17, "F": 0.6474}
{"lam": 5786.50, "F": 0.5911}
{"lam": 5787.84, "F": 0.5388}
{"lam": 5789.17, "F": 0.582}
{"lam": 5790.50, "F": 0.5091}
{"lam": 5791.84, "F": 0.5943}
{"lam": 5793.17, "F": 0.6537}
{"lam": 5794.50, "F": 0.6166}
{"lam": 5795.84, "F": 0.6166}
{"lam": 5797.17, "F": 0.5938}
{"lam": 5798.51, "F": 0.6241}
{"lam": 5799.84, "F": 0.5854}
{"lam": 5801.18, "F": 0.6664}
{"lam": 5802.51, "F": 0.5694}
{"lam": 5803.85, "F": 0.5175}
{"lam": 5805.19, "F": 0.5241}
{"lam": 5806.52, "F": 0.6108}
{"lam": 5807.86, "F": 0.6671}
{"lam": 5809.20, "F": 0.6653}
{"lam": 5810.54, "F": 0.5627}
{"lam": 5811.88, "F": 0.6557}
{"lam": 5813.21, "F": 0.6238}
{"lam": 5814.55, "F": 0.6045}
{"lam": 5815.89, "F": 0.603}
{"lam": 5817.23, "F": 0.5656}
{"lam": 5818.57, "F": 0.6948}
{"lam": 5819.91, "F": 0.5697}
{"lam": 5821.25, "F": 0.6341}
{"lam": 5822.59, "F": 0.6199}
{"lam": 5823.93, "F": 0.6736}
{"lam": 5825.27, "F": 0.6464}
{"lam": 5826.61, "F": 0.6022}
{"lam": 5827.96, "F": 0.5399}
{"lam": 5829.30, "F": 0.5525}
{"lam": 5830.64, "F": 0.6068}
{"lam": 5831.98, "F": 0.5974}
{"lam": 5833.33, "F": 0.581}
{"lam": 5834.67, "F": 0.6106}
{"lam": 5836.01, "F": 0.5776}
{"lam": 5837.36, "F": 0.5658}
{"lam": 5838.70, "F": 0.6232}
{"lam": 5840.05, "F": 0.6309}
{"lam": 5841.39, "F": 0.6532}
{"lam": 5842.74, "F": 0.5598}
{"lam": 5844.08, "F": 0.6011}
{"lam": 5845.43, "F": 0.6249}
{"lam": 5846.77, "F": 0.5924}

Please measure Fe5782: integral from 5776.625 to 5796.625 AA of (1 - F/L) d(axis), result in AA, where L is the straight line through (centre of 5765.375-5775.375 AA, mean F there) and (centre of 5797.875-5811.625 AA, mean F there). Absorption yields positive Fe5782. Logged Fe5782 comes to 0.5 AA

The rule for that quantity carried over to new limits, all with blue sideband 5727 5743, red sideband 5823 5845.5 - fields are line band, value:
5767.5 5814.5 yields -0.7 AA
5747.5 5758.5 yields -0.8 AA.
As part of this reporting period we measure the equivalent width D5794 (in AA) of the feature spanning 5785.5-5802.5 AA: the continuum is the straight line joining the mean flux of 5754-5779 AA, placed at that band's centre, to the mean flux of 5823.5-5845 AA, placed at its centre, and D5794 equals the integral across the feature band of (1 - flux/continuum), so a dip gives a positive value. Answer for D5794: 0.3 AA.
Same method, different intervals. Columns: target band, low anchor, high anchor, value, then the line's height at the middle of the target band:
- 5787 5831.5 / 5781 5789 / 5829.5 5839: -0.99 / 0.59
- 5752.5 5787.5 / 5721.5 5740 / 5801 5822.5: -0.87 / 0.592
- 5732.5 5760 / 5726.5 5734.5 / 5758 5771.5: 0.26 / 0.603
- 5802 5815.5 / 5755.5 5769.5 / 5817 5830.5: 0.30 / 0.614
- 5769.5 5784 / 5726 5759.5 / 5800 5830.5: 0.02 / 0.6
